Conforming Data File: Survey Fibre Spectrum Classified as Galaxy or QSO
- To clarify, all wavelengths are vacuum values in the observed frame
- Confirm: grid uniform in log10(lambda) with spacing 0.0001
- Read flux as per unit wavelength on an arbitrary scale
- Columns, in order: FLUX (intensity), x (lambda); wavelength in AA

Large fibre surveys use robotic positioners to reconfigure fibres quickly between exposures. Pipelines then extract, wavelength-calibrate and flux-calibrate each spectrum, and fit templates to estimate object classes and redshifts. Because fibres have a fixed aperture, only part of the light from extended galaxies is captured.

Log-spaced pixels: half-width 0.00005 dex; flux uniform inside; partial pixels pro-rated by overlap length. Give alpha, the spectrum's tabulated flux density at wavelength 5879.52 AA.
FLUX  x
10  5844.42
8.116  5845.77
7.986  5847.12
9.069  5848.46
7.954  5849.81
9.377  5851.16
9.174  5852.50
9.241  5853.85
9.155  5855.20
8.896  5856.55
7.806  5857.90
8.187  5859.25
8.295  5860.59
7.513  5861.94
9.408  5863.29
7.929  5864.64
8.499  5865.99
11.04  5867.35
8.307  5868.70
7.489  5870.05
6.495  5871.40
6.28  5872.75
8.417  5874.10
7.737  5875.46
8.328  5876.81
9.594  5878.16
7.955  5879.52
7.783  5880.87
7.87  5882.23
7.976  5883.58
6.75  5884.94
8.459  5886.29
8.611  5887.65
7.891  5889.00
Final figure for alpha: 7.955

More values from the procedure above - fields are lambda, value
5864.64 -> 7.929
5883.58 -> 7.976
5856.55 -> 8.896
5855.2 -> 9.155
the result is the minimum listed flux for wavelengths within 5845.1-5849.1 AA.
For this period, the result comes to 7.986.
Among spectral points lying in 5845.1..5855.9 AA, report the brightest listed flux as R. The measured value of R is 9.377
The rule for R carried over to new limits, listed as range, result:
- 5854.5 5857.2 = 9.155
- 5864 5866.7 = 8.499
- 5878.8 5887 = 8.459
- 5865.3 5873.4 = 11.04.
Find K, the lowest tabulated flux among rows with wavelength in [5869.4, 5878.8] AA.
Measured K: 6.28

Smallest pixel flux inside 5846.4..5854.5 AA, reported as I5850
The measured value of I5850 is 7.954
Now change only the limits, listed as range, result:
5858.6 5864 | 7.513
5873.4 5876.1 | 7.737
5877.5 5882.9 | 7.783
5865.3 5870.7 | 7.489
